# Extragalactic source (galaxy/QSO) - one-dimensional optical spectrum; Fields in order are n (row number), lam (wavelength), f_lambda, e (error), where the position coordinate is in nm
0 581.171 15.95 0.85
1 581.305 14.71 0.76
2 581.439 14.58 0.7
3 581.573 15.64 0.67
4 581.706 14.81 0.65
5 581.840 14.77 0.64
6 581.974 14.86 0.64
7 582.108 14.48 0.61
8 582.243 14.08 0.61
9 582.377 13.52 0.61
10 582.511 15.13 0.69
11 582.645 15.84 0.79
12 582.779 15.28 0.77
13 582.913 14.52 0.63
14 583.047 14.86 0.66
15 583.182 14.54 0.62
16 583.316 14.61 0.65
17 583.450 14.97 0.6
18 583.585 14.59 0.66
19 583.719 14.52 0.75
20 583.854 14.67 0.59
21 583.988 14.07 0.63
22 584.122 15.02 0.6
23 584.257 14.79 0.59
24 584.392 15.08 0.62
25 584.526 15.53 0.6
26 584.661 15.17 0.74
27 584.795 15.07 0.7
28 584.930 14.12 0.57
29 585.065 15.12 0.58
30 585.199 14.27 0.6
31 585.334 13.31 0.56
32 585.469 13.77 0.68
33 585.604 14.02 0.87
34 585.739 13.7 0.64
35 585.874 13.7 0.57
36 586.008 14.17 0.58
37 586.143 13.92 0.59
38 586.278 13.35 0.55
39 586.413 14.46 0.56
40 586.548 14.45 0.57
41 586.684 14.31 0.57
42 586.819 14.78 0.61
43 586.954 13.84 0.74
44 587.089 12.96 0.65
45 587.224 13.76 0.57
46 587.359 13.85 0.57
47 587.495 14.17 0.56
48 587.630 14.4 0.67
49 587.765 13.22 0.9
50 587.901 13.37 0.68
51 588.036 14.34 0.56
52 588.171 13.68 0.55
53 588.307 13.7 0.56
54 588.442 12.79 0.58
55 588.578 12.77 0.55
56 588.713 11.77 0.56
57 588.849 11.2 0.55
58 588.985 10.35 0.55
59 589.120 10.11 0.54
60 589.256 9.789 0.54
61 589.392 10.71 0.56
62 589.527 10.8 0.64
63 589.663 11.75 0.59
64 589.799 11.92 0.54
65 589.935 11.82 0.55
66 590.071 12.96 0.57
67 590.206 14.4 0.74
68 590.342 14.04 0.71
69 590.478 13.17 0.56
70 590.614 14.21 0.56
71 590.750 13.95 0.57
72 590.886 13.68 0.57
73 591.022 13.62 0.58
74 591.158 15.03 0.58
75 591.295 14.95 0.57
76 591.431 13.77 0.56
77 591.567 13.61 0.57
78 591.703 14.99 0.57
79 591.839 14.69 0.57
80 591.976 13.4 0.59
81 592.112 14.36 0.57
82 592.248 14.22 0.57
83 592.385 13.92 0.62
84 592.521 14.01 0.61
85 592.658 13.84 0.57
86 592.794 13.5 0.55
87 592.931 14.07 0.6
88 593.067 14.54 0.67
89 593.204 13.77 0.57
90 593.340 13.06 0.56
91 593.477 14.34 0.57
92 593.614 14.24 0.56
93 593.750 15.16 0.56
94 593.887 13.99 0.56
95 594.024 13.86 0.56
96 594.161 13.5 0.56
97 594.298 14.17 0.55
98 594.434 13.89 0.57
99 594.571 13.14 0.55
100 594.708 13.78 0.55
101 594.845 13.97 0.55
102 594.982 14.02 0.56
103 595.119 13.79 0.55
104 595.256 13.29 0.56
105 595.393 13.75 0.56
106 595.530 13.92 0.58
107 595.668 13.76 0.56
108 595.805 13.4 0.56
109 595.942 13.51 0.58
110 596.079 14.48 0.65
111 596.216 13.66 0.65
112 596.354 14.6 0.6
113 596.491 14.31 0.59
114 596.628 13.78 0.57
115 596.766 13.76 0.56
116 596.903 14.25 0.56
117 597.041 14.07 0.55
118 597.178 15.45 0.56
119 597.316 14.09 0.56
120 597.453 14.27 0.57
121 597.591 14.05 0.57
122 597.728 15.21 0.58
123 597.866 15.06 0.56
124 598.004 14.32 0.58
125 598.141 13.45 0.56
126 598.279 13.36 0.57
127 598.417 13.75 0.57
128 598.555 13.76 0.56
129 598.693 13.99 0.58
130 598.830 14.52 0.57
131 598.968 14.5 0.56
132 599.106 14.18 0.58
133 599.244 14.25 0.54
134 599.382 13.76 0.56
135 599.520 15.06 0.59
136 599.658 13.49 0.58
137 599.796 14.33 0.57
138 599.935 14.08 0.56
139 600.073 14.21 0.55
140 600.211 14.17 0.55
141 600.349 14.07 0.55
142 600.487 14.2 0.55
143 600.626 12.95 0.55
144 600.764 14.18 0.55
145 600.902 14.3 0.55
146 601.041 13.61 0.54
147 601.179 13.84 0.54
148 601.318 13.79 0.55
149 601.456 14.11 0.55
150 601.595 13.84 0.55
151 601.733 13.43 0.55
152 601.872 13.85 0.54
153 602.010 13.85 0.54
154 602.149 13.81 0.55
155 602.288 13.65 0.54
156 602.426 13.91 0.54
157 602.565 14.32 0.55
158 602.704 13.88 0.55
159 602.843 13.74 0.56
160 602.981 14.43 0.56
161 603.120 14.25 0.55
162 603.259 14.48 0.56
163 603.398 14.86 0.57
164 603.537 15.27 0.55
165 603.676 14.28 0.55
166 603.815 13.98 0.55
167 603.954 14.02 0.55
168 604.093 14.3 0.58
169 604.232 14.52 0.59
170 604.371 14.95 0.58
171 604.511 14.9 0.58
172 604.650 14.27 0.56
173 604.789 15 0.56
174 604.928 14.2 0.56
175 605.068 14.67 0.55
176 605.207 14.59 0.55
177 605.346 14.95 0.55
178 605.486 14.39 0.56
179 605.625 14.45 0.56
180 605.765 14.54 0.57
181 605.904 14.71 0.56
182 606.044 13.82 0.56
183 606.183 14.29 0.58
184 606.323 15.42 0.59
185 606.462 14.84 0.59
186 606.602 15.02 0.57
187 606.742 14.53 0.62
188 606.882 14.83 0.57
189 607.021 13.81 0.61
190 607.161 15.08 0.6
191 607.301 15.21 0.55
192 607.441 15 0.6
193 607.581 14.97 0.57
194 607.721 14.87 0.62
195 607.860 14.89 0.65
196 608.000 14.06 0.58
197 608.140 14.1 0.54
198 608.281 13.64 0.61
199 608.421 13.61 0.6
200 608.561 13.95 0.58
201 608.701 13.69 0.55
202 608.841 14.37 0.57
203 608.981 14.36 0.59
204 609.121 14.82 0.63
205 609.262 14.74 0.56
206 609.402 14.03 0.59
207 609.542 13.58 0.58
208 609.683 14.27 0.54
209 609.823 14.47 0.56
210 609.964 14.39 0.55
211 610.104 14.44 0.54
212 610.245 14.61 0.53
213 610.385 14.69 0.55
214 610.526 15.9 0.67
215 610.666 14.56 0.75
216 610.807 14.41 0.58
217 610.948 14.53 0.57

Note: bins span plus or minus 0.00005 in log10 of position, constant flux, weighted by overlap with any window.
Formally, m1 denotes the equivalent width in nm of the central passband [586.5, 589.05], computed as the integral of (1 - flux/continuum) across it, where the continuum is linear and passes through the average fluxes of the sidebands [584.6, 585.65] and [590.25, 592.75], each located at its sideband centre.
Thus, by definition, 0.16 nm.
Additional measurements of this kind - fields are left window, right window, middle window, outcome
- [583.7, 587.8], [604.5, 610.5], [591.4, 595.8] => 0.12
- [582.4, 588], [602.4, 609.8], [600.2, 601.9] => 0.07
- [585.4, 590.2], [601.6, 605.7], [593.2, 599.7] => -0.15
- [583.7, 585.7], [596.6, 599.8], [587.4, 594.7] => 0.51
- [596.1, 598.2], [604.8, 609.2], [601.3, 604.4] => 0.06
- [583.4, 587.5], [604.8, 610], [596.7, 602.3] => 0.13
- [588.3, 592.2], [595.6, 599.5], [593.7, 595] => -0.03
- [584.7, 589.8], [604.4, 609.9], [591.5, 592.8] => -0.05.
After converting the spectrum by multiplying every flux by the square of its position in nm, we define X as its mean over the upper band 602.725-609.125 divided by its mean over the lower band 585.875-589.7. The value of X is 1.2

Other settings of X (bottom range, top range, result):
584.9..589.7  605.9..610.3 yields 1.17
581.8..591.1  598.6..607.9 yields 1.10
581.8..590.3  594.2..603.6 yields 1.07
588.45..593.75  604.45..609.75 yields 1.16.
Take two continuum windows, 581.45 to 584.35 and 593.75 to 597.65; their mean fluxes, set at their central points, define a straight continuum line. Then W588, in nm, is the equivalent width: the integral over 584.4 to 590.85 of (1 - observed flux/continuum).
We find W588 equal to 0.49 nm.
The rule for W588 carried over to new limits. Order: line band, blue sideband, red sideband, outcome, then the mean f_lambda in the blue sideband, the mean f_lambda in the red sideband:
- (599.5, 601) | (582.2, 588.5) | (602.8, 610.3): 0.038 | 14.3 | 14.5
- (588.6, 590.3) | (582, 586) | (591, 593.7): 0.325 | 14.6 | 14.1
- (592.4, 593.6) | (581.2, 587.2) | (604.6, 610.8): 0.050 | 14.5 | 14.5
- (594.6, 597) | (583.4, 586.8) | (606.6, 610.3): 0.088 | 14.4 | 14.4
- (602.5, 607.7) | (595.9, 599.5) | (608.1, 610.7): -0.106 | 14.2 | 14.3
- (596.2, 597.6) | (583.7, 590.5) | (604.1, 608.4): -0.019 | 13.5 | 14.6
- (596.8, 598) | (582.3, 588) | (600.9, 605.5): -0.021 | 14.4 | 14.2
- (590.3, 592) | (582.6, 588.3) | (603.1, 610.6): 0.032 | 14.3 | 14.5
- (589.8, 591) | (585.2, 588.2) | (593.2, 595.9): 0.037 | 13.9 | 13.8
